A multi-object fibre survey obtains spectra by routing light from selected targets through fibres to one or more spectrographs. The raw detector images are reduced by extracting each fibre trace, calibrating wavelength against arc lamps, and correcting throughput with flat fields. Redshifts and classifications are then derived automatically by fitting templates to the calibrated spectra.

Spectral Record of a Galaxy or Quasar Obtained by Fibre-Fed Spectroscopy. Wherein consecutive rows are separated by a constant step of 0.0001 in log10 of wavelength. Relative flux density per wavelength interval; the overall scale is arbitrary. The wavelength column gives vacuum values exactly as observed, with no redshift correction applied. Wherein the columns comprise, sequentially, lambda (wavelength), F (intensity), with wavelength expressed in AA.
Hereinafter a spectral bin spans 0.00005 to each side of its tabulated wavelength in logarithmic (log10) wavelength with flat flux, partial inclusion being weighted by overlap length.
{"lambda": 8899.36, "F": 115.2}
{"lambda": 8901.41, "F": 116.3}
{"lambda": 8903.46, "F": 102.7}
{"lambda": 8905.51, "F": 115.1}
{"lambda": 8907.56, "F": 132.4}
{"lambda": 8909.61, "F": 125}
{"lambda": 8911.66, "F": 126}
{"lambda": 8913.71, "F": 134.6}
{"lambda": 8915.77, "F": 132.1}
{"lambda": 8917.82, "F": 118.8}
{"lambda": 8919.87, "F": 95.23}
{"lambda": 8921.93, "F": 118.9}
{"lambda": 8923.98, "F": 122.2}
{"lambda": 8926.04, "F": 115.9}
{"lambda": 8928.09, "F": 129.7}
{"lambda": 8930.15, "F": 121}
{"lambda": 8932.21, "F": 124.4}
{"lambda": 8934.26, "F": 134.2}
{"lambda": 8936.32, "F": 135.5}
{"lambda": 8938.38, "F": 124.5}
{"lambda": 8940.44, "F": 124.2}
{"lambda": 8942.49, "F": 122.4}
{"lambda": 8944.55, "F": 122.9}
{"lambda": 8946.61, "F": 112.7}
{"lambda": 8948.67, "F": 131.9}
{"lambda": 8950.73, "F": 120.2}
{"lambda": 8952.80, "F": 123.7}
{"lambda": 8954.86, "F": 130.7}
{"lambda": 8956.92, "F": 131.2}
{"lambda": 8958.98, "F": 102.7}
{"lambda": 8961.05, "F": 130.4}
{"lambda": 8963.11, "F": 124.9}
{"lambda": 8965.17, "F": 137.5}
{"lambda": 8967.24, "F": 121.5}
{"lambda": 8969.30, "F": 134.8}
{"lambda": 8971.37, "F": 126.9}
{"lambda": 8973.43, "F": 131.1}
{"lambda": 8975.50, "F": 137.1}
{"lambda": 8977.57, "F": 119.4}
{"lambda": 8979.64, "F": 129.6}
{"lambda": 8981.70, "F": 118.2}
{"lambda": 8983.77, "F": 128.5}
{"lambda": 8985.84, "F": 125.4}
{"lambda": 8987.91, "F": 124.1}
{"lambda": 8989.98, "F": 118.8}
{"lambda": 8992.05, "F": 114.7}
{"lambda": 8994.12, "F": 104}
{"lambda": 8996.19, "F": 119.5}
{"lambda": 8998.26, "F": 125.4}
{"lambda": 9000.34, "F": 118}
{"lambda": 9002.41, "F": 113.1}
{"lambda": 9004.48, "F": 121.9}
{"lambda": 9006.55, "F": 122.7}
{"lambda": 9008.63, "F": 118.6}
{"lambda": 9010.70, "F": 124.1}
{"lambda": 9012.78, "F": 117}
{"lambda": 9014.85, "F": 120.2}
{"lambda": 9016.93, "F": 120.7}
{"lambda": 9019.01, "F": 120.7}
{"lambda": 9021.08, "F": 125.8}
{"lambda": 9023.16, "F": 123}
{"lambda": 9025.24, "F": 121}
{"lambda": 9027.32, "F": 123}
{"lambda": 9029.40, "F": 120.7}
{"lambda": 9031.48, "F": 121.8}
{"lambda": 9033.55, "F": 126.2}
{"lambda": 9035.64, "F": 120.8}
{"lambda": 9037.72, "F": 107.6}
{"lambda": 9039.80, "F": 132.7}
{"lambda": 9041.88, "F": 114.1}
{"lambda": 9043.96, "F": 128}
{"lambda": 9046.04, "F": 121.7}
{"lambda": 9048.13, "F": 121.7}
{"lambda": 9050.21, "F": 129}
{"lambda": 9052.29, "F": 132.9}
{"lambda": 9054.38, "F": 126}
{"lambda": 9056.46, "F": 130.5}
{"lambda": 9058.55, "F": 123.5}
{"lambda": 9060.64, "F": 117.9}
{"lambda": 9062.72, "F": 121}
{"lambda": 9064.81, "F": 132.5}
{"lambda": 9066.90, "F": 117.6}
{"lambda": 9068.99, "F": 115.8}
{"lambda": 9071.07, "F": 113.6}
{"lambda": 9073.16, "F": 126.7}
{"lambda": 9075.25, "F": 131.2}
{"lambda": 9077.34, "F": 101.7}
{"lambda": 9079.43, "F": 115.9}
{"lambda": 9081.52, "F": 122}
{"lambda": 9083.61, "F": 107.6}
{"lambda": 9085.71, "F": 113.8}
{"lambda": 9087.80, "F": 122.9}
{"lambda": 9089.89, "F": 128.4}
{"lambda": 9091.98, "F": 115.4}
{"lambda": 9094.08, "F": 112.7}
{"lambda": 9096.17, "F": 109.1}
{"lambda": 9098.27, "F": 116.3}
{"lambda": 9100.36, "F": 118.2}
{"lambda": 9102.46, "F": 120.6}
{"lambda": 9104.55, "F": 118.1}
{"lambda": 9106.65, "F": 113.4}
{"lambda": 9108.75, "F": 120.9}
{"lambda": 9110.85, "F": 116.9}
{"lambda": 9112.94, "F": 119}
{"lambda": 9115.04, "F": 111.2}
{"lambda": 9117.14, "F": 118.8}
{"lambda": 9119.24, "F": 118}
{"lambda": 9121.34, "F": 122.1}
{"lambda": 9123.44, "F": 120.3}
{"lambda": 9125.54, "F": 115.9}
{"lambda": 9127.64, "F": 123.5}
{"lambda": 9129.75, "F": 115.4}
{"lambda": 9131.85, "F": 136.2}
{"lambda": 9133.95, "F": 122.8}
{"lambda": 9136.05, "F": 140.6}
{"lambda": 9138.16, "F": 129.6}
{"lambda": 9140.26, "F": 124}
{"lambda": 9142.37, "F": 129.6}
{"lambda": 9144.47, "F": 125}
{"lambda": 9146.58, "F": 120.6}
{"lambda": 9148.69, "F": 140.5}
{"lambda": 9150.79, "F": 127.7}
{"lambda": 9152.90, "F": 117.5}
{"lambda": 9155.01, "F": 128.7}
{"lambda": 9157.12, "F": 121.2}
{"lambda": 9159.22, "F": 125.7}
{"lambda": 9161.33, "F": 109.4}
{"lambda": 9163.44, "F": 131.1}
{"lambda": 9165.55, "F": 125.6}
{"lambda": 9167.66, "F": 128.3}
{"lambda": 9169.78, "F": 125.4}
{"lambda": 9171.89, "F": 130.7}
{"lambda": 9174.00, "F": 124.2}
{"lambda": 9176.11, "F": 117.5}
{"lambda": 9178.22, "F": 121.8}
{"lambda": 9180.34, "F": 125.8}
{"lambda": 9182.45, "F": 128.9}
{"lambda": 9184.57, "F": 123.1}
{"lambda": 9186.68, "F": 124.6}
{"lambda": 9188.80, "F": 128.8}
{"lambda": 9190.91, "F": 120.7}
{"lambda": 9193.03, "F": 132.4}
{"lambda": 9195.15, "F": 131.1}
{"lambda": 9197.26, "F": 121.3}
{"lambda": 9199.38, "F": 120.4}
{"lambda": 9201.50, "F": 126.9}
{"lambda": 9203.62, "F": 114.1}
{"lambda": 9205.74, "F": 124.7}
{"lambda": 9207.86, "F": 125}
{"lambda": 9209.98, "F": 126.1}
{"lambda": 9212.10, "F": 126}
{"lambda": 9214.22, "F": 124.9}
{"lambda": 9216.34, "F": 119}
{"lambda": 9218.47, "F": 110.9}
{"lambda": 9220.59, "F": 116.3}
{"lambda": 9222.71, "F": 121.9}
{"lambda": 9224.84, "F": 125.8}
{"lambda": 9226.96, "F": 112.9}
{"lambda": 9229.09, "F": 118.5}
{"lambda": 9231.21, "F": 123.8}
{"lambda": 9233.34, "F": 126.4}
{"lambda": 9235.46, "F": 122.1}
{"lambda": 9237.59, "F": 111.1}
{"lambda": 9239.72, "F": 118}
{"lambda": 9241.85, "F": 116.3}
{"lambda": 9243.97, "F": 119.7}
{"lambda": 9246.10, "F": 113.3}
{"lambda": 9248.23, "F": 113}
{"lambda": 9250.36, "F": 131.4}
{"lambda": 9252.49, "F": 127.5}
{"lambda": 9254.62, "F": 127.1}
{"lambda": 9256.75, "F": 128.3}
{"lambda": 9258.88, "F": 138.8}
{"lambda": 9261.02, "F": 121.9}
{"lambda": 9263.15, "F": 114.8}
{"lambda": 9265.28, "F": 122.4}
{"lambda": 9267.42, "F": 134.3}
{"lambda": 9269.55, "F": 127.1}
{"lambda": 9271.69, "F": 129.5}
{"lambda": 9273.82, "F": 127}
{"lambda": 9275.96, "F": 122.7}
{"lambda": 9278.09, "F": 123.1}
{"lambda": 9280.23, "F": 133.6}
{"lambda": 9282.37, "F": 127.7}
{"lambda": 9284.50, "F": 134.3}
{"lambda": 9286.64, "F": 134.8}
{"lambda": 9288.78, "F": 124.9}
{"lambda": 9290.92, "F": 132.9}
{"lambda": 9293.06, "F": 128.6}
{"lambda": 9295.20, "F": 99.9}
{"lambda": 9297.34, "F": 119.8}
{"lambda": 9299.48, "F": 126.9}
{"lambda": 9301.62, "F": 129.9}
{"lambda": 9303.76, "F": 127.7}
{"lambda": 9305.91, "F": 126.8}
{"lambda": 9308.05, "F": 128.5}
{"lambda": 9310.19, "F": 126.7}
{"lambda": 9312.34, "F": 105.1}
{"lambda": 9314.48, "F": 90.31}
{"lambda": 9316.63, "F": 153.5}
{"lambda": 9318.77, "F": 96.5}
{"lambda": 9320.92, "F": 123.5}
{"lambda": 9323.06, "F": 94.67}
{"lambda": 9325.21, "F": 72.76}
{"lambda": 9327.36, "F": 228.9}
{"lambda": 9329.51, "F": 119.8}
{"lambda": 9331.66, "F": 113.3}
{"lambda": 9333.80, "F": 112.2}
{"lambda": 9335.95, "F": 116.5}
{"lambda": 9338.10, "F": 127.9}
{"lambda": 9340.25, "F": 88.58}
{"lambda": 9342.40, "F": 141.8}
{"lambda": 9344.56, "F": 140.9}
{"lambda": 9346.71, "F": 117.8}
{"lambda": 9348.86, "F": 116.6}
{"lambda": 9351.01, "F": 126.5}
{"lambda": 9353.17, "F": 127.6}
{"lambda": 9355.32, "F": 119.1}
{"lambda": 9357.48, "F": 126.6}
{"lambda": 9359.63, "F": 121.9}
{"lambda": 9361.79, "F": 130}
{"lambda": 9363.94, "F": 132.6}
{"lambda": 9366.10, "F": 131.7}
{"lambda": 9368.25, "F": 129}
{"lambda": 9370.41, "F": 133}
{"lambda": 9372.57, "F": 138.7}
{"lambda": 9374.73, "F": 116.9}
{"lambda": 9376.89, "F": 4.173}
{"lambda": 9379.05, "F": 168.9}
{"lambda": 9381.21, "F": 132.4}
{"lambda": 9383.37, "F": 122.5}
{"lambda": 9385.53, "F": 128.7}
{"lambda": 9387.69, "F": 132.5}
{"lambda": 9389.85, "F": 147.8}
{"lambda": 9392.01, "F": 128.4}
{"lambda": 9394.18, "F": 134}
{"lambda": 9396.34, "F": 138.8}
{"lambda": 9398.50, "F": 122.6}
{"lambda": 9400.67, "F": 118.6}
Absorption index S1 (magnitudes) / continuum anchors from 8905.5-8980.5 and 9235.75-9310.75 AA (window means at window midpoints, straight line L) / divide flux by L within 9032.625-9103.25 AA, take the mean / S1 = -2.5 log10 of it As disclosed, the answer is 0.04 mag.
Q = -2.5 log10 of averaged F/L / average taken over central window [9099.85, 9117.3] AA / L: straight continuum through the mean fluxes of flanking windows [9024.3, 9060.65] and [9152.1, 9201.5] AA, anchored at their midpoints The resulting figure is 0.060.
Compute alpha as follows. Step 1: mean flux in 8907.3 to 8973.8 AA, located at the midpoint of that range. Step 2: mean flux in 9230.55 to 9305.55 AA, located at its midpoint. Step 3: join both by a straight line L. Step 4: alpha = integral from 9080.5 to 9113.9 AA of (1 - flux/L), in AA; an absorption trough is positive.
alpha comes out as 2.00 AA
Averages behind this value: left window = 125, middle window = 117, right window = 125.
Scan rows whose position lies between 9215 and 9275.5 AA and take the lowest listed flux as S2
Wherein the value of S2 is 110.9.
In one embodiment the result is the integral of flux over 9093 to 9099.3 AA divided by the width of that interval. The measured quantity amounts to 113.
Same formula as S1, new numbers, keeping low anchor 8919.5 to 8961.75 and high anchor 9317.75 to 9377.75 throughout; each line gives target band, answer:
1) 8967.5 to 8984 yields -0.045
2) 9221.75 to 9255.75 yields 0.002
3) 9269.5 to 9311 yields -0.054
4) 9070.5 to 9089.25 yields 0.040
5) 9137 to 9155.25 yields -0.048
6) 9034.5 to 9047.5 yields 0.013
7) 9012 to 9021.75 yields 0.014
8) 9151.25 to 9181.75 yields -0.023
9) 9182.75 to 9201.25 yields -0.038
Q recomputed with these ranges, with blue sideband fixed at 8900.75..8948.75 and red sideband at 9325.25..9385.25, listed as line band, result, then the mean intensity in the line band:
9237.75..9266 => 0.02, 122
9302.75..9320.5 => 0.04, 119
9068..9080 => 0.05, 118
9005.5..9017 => 0.02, 121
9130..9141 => -0.05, 130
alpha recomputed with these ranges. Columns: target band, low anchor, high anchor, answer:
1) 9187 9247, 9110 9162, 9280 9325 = 0.40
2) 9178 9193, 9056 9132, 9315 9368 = -0.60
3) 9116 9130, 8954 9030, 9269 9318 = 0.51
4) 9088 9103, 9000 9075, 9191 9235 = 0.59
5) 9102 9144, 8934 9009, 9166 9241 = 0.42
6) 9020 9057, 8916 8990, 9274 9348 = 0.16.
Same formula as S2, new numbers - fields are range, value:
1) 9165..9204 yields 114.1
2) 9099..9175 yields 109.4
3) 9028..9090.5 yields 101.7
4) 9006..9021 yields 117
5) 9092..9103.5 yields 109.1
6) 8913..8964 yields 95.23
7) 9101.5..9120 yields 111.2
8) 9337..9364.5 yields 88.58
